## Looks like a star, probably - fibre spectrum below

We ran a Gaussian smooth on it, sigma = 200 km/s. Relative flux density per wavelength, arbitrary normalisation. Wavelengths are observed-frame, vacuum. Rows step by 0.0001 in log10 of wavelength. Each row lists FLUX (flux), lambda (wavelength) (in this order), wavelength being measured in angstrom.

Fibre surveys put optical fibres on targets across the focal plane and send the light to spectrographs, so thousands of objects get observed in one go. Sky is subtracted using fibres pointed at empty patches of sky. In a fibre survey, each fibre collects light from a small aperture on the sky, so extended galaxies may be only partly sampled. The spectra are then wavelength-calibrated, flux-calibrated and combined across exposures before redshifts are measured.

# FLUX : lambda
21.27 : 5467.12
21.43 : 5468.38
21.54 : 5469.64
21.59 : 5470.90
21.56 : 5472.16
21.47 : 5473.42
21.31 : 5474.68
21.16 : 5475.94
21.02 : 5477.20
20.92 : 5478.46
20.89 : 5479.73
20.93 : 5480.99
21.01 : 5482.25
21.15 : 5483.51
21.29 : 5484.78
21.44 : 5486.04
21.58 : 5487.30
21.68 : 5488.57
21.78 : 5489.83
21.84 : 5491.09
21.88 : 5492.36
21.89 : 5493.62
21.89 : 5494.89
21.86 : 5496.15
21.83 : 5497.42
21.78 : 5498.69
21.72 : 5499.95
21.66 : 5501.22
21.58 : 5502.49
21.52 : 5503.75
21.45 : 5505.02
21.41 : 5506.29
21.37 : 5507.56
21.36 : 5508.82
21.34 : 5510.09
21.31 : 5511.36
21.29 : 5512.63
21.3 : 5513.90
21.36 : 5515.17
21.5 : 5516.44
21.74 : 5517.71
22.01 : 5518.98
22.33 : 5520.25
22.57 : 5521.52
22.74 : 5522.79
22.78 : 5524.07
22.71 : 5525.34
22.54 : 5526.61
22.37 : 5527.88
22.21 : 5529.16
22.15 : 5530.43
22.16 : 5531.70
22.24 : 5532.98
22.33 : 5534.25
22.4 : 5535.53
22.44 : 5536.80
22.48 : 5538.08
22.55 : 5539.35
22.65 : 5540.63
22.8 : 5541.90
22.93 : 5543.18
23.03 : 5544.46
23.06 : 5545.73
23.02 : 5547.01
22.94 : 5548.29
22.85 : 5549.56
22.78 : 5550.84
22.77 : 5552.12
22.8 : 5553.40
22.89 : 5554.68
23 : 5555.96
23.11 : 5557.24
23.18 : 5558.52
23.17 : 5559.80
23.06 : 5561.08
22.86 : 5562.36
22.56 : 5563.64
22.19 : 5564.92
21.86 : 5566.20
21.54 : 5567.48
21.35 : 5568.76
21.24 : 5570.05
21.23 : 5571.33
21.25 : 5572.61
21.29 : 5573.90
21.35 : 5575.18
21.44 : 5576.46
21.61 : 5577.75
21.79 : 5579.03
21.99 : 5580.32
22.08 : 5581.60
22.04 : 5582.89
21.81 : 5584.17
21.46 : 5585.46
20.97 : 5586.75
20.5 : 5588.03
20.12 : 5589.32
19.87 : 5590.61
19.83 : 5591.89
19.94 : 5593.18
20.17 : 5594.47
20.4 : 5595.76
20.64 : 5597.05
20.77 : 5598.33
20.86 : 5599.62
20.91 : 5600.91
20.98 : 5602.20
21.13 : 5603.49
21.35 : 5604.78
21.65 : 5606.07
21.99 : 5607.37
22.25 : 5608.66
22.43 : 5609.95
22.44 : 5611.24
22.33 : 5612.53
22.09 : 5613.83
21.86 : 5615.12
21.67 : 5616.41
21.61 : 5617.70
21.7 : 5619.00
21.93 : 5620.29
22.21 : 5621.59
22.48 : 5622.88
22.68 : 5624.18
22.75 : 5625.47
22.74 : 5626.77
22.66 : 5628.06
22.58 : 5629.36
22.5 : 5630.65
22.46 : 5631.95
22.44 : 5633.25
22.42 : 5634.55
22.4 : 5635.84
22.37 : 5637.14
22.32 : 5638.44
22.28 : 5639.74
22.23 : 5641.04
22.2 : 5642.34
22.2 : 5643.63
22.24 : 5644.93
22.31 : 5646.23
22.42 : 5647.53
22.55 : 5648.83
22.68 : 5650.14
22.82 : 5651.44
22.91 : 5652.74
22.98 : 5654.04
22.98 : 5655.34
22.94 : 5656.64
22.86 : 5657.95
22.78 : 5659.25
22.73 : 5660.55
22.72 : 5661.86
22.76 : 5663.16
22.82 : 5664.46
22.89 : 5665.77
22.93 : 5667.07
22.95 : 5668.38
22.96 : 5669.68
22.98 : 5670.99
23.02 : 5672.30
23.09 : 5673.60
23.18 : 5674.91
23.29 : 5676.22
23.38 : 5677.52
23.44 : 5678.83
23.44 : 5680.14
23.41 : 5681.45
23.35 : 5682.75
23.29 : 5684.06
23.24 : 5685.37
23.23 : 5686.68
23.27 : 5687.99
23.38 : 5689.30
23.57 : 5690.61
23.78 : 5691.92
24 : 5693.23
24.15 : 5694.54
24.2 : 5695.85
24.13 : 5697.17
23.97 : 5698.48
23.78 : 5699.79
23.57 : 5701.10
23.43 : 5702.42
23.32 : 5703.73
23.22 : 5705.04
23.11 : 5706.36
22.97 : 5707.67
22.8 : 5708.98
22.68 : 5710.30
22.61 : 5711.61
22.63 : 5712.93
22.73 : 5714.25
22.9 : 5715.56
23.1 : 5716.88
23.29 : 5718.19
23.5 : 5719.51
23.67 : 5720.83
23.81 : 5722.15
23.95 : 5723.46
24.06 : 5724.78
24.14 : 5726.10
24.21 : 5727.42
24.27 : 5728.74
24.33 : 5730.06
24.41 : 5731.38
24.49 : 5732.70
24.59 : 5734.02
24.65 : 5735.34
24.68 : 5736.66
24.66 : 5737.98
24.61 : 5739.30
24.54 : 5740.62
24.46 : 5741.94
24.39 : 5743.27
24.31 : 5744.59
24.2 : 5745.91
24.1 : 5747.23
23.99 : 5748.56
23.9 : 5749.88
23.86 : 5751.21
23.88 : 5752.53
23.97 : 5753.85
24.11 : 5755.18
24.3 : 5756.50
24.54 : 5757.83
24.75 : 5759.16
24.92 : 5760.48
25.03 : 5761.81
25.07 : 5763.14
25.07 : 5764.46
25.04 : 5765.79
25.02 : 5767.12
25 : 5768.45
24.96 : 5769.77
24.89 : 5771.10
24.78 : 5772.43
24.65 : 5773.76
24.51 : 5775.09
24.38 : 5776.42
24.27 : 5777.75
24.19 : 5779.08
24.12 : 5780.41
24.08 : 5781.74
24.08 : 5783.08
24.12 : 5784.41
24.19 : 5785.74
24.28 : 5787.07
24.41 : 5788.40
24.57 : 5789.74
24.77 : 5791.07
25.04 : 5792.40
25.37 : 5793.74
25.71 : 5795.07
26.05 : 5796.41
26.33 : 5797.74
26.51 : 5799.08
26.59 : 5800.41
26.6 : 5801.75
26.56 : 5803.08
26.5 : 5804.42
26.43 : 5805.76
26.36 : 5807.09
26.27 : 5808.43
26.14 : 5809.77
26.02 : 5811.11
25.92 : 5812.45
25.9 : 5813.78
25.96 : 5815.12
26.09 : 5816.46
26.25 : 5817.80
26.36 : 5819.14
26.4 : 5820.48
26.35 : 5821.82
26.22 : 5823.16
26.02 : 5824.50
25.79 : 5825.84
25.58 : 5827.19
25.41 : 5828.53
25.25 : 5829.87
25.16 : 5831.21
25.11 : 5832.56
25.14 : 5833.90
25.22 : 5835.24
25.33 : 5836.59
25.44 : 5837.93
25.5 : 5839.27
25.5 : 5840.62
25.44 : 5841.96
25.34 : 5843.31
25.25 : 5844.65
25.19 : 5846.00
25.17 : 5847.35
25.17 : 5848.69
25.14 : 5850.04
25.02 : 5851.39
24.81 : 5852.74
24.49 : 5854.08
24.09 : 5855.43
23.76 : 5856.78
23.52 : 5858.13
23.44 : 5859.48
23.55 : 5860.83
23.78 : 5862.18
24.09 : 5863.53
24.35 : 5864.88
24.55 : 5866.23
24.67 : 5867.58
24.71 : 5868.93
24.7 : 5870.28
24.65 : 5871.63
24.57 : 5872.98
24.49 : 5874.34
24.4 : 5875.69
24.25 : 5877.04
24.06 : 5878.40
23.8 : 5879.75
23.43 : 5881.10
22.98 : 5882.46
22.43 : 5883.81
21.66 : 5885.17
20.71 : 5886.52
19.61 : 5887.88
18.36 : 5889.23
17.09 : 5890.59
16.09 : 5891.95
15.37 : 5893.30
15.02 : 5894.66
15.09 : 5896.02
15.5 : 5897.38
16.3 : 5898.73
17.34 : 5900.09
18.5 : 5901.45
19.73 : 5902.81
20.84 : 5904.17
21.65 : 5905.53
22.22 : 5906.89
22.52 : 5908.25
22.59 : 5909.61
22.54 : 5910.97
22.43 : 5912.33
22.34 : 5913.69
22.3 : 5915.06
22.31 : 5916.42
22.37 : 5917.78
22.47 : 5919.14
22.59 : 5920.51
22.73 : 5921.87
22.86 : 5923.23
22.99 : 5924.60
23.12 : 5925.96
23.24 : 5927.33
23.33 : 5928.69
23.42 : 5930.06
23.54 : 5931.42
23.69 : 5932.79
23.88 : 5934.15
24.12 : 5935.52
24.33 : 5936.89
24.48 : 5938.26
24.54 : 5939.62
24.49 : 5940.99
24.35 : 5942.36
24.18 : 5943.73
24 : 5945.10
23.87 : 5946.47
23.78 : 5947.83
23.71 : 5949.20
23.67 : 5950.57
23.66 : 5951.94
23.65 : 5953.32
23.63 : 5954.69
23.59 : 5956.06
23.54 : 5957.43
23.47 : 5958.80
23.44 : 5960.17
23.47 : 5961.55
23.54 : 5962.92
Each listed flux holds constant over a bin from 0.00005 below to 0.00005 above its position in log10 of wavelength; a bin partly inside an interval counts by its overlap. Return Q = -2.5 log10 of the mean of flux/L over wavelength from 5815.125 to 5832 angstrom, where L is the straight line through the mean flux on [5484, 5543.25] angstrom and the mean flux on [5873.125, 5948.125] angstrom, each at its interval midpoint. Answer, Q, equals -0.18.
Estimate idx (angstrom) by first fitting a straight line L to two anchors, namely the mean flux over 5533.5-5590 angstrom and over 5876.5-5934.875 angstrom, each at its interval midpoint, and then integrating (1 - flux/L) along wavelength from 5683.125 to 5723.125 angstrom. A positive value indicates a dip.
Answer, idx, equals -3.0 angstrom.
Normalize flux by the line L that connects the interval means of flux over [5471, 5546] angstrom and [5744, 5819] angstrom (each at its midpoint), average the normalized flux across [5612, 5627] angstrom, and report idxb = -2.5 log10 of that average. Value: 0.05 mag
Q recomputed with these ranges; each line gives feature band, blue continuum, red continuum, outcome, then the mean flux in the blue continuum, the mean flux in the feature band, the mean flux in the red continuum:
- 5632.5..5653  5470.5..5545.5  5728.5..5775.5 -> 0.04 mag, 21.8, 22.4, 24.5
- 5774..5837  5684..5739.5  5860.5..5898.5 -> -0.13 mag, 23.7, 25.5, 21.6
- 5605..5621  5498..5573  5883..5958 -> 0.01 mag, 22.2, 22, 21.8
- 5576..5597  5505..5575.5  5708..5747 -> 0.08 mag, 22.2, 21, 23.9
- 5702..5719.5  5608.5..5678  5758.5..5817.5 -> 0.04 mag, 22.6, 23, 25.3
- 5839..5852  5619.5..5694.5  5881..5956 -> -0.15 mag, 22.8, 25.3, 21.8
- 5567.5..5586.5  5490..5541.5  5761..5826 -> 0.06 mag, 22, 21.5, 25.4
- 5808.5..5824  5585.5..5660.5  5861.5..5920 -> -0.21 mag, 21.9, 26.2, 21.5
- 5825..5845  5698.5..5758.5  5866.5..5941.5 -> -0.12 mag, 23.8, 25.4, 21.9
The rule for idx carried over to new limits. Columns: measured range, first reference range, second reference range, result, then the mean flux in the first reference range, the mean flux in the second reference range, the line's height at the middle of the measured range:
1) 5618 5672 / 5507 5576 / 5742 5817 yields 2.0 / 22.3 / 25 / 23.5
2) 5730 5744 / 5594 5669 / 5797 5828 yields 0.0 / 22.2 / 26.2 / 24.5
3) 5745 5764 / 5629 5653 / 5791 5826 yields 0.5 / 22.4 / 26.1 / 24.9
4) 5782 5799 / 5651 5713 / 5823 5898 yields -1.2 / 23.2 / 23.4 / 23.3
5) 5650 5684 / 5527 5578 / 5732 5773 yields 0.9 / 22.4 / 24.5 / 23.6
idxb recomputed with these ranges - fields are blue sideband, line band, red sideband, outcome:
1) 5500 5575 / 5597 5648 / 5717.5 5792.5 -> 0.05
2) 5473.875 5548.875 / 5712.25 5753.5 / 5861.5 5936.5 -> -0.10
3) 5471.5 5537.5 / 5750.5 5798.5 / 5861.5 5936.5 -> -0.13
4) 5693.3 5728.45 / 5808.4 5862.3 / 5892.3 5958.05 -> -0.12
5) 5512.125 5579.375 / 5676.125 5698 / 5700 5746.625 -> 0.00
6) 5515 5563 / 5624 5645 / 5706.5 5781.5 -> 0.04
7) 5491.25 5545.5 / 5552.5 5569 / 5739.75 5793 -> -0.01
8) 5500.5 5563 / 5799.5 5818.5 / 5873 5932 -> -0.22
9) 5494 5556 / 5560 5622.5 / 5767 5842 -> 0.07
